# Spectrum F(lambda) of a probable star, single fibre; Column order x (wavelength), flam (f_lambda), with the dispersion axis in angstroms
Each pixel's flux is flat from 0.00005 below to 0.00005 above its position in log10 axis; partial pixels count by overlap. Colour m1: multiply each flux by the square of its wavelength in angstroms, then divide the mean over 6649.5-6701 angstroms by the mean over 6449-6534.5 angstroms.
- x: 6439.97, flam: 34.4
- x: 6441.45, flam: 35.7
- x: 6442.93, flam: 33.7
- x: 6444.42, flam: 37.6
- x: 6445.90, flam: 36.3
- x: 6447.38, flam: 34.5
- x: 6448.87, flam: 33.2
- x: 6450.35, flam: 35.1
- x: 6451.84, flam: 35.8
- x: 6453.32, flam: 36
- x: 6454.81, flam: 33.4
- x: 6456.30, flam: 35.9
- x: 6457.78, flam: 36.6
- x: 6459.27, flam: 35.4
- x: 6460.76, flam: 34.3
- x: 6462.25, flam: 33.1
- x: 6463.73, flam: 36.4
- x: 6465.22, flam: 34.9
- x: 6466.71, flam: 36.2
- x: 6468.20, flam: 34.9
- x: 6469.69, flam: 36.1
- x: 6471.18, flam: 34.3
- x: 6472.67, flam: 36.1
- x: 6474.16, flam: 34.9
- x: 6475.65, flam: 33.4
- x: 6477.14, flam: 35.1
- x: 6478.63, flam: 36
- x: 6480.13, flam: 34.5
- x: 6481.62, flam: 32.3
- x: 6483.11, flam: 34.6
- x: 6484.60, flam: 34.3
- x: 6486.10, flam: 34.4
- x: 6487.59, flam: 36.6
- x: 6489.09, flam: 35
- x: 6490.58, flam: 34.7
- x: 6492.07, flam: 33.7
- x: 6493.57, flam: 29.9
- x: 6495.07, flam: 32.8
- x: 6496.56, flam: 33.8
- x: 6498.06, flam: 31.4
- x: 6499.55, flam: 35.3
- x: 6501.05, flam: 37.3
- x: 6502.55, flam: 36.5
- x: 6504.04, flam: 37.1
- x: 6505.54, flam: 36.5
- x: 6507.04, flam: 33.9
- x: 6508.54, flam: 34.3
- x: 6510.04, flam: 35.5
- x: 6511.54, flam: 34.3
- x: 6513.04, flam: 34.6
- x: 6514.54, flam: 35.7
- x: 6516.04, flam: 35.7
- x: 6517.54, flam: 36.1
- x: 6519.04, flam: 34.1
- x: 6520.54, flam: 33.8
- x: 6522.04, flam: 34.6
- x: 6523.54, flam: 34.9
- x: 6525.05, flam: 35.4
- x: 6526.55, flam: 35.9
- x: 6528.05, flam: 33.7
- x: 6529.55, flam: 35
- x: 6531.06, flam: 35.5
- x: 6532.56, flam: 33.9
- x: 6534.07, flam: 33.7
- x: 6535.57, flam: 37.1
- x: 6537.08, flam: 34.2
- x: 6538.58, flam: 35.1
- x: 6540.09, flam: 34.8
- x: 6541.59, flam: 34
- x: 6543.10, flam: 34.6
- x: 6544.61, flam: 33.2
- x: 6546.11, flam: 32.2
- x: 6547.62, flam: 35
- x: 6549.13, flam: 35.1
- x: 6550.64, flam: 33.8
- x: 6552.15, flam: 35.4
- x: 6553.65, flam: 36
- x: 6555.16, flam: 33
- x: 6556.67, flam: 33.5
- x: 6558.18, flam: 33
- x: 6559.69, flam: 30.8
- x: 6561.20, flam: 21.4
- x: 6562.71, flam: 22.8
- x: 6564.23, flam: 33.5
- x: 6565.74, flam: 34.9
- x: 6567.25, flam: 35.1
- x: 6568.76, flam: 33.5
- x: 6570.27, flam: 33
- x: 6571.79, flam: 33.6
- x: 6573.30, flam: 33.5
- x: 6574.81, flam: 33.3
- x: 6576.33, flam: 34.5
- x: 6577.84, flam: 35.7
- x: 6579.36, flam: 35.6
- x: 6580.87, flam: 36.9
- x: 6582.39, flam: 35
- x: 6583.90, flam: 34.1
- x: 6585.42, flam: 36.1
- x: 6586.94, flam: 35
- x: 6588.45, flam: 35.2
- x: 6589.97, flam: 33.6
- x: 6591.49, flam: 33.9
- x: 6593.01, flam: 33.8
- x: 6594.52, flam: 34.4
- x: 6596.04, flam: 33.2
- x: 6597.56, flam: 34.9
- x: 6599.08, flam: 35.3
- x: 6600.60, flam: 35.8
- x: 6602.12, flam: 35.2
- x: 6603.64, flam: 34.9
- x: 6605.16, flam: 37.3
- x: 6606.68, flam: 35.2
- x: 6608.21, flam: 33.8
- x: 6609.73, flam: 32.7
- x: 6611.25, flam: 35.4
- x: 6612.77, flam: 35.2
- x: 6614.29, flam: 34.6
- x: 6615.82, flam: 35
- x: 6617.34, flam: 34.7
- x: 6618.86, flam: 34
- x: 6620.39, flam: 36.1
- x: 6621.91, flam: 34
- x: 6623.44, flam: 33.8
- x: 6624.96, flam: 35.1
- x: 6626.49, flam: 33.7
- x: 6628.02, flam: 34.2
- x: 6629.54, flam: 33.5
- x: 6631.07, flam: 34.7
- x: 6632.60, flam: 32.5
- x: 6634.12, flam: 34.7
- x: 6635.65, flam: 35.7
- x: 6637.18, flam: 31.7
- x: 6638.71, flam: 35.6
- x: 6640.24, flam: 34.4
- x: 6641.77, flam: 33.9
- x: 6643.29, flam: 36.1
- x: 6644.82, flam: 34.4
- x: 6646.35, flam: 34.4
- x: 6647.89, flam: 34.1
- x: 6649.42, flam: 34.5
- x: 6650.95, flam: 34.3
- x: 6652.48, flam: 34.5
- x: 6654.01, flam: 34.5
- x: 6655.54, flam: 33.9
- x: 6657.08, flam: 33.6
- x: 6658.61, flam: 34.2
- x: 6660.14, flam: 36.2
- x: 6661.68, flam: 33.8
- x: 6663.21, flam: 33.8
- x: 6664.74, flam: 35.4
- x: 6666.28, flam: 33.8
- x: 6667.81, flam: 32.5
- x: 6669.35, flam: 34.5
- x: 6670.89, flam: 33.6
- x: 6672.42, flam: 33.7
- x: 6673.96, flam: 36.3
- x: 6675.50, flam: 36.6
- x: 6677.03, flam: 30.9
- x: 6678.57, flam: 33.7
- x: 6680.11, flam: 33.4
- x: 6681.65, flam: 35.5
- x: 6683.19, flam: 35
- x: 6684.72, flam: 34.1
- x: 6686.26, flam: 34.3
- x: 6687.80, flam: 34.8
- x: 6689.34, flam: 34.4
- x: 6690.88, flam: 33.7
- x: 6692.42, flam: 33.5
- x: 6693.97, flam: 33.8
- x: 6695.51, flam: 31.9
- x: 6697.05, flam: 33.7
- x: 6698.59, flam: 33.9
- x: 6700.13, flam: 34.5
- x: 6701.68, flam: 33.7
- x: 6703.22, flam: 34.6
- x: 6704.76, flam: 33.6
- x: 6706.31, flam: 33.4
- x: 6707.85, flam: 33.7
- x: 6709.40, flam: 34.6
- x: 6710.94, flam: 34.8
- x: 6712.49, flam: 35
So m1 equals 1.0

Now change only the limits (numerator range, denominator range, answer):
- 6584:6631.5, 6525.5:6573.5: 1.05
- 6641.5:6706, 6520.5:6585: 1.05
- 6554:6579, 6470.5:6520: 0.95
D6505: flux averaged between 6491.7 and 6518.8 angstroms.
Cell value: 34.7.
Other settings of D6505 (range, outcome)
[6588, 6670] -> 34.4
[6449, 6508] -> 34.8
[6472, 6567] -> 34.1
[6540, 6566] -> 32.5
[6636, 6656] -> 34.4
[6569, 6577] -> 33.6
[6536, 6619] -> 34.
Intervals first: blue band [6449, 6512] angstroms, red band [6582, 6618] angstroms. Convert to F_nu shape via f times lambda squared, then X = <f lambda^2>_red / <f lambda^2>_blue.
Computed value 1.0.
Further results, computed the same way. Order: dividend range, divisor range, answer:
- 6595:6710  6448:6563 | 1.04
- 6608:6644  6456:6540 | 1.03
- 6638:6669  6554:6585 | 1.07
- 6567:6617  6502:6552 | 1.02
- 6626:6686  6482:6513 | 1.04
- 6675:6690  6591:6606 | 1.01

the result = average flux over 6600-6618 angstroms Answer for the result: 35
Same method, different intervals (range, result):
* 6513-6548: 34.7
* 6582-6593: 34.6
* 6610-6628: 34.6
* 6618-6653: 34.3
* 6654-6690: 34.3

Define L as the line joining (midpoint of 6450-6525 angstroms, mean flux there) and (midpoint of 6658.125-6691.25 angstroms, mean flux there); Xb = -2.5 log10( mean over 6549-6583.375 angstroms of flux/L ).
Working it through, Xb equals 0.047 mag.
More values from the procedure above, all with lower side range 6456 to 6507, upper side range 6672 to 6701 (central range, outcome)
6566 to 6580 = 0.01 mag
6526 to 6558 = 0.00 mag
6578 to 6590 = -0.03 mag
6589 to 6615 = -0.01 mag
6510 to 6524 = -0.01 mag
